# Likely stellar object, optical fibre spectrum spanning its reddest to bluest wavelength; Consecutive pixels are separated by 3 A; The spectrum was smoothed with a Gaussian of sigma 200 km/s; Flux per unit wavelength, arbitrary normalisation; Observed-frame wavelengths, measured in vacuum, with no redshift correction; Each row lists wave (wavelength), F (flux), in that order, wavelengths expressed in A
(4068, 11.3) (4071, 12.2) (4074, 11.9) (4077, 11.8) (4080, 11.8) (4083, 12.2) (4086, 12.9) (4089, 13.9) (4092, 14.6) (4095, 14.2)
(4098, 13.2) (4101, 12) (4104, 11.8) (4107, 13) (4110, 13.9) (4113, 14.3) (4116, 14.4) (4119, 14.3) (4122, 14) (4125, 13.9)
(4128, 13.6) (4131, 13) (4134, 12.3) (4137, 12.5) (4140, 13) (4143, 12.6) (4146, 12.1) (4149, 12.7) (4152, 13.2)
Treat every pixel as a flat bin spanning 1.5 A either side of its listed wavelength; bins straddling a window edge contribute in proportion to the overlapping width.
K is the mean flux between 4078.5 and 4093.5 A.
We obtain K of 13.1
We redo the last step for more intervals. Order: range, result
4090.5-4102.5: 13.5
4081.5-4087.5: 12.5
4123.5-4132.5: 13.5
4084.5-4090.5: 13.4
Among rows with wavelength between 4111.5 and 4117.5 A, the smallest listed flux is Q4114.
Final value 14.3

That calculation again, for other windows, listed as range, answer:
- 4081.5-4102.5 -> 12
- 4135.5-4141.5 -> 12.5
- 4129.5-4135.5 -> 12.3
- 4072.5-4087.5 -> 11.8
